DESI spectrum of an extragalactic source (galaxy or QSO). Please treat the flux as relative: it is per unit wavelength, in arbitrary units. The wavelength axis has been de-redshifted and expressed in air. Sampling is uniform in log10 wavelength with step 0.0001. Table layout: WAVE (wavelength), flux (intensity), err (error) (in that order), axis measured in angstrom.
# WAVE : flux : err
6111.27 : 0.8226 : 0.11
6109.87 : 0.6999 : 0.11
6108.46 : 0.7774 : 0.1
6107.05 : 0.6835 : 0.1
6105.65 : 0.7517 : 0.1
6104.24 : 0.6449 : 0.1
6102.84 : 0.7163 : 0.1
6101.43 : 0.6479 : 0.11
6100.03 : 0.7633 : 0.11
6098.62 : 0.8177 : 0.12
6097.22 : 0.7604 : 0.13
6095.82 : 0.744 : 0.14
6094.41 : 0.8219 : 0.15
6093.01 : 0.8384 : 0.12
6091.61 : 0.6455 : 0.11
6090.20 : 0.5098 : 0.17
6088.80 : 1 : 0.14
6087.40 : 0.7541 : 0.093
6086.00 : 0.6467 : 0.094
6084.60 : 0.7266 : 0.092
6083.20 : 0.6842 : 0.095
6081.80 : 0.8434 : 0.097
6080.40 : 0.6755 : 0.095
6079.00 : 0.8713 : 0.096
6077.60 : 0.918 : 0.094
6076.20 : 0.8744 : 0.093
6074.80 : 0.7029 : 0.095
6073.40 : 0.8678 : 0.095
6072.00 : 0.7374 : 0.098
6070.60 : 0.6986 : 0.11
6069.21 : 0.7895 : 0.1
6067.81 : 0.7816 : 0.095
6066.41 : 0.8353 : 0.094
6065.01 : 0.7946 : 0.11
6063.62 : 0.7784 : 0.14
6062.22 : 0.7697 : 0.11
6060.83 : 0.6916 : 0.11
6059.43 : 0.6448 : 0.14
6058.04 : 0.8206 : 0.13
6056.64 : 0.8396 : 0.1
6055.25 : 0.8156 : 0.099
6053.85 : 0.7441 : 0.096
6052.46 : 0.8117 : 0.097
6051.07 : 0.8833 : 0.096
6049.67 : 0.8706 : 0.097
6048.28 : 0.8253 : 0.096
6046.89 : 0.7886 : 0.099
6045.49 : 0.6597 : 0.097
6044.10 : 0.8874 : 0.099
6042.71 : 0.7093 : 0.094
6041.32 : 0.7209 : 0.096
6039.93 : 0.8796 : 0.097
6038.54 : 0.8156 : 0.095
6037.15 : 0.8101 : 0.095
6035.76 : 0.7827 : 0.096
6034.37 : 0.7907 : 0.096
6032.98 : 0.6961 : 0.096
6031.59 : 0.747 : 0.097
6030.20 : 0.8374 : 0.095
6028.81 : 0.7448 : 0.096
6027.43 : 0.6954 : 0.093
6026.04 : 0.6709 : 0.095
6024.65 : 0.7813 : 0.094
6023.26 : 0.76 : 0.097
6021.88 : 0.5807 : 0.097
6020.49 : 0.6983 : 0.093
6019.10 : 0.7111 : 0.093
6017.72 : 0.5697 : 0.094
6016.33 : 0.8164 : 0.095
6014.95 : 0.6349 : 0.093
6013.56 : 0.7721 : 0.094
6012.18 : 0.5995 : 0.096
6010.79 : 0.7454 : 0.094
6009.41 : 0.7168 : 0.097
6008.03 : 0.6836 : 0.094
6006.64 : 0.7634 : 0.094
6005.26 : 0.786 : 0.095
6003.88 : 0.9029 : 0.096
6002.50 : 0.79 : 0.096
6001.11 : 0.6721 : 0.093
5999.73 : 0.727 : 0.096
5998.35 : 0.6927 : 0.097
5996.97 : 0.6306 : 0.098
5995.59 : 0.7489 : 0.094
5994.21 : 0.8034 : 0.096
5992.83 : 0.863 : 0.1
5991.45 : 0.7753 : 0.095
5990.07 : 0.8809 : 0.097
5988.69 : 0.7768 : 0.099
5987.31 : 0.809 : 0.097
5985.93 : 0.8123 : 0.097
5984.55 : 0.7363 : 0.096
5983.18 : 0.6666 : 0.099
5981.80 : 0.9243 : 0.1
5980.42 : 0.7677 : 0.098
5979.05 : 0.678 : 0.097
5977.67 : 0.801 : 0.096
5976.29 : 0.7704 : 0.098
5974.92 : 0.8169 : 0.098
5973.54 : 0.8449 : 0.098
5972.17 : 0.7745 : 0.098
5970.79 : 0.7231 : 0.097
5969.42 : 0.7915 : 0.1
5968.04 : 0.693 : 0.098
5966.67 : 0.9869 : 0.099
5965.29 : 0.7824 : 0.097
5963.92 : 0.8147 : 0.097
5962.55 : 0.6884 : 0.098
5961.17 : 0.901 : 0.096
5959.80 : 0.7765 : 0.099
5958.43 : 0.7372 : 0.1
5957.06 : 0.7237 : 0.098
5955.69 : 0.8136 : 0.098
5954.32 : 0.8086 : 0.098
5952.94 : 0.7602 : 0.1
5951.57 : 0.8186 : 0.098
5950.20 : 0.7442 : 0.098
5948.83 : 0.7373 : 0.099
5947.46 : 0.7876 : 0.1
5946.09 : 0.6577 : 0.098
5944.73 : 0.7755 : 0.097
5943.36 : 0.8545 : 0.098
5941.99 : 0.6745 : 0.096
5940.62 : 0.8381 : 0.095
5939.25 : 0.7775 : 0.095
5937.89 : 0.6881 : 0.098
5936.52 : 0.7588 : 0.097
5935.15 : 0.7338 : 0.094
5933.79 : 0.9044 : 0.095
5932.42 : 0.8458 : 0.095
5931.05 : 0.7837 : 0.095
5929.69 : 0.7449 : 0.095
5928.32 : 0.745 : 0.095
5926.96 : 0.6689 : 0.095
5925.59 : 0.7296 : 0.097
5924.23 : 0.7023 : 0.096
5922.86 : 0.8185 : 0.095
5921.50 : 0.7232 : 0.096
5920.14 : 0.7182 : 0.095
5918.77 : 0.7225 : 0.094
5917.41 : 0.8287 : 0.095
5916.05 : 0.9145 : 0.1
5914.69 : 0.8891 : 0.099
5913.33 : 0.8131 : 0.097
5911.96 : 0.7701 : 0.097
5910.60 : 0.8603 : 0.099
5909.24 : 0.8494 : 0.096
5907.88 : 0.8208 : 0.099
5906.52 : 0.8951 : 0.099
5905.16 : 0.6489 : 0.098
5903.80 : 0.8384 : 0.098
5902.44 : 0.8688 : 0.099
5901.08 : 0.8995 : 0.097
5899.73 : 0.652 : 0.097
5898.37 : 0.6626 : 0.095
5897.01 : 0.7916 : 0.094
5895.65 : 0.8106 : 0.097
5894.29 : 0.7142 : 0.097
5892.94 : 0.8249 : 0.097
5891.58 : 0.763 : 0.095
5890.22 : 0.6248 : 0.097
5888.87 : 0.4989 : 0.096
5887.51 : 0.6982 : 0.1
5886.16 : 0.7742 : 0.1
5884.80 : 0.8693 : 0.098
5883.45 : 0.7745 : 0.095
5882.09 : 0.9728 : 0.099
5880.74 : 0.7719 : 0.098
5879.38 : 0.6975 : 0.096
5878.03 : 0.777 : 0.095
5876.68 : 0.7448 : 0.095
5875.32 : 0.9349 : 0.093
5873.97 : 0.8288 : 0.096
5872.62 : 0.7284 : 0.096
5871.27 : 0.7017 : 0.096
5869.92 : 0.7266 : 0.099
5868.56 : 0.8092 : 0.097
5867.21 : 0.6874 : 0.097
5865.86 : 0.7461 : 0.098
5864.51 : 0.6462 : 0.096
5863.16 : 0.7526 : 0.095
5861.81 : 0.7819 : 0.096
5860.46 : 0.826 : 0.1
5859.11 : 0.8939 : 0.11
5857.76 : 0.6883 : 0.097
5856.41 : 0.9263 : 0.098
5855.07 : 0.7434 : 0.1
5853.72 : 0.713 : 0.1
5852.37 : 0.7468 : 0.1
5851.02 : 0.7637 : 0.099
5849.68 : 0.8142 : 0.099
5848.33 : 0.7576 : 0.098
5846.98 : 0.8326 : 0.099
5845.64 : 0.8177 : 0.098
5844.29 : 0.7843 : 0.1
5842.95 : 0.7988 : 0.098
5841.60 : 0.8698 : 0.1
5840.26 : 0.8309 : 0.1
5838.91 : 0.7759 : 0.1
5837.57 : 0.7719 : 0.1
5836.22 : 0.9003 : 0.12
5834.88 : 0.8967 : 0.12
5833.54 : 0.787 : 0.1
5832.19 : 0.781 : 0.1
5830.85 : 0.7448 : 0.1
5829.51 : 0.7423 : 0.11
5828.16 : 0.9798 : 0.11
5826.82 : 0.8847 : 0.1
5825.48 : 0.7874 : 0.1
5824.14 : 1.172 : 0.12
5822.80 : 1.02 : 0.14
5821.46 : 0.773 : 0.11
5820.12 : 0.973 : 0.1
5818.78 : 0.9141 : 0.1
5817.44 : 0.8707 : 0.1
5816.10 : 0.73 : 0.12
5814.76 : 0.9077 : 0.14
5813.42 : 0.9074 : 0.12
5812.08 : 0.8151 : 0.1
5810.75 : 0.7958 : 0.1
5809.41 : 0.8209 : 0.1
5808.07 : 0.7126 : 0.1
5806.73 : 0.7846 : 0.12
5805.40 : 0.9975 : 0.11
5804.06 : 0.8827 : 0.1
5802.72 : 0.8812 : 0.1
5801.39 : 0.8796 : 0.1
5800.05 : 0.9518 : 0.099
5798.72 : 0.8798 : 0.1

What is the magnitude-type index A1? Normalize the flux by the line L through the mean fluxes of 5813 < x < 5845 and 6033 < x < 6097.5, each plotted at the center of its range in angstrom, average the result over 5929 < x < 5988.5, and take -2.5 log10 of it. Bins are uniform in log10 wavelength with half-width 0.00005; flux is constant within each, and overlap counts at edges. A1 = 0.047 mag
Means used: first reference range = 0.858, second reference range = 0.779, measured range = 0.78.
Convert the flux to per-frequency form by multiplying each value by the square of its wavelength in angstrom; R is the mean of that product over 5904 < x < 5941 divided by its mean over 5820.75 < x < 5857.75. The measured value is 0.98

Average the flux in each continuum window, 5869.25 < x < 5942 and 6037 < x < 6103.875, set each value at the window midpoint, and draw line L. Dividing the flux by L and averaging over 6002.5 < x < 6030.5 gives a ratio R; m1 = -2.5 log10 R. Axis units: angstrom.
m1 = 0.07 mag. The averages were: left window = 0.775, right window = 0.775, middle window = 0.724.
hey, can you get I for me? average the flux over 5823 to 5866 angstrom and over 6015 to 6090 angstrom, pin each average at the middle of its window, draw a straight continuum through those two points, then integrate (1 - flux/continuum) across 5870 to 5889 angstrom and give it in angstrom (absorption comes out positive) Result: 0.7 angstrom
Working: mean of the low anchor 0.814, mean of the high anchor 0.768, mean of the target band 0.776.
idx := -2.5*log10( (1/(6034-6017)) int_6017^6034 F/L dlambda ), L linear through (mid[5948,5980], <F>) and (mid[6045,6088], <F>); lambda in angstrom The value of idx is 0.104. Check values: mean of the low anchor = 0.782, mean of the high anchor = 0.779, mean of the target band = 0.709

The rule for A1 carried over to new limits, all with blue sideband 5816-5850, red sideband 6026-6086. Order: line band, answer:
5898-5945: 0.05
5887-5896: 0.18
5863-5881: 0.11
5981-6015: 0.05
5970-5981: 0.04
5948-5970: 0.03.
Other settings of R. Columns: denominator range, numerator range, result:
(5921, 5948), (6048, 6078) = 1.09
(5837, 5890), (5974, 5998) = 1.05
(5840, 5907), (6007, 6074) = 1.03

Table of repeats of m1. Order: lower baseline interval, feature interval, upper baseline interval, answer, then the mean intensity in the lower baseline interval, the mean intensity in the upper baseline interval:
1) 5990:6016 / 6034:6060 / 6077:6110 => -0.070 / 0.745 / 0.748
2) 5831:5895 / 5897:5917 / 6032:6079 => -0.044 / 0.778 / 0.79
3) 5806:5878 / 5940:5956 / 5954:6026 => 0.005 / 0.814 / 0.759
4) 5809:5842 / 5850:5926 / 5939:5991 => 0.066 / 0.858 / 0.782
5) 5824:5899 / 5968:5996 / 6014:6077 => -0.021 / 0.786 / 0.764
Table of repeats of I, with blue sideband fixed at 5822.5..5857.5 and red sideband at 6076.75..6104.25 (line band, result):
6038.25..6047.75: -0.1 angstrom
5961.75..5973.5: 0.1 angstrom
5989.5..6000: 0.2 angstrom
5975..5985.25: 0.3 angstrom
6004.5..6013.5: 0.7 angstrom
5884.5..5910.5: 1.5 angstrom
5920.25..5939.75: 1.1 angstrom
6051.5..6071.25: -0.3 angstrom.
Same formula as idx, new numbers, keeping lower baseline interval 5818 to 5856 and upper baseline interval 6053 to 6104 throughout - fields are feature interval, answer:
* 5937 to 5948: 0.067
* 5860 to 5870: 0.112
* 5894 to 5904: 0.052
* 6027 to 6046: 0.007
